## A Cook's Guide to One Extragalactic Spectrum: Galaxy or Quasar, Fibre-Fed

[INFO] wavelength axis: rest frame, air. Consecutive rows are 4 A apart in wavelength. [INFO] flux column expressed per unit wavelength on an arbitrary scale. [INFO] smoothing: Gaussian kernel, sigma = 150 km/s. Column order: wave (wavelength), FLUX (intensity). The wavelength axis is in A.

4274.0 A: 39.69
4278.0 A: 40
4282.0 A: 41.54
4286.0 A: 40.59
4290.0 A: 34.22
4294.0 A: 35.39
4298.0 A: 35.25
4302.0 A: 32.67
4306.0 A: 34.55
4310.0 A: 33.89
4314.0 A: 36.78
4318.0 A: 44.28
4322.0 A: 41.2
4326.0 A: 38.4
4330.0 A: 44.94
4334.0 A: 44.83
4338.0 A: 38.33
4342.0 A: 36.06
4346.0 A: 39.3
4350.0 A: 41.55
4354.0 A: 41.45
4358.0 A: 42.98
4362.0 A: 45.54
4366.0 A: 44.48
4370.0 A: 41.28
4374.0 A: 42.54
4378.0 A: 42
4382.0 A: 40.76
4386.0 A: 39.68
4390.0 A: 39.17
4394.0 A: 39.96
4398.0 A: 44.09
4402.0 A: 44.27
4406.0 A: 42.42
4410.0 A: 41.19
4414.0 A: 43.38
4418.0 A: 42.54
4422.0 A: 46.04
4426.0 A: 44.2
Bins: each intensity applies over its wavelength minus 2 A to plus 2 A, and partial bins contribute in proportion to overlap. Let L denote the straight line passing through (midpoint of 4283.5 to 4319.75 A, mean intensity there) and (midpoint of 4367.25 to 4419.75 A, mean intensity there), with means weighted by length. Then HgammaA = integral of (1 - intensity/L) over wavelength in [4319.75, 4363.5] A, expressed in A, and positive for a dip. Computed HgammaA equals -2.85 A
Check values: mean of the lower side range 36.4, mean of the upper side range 41.8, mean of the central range 41.3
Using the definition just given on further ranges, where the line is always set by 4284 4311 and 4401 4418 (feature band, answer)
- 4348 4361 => -1.1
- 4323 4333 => -1.2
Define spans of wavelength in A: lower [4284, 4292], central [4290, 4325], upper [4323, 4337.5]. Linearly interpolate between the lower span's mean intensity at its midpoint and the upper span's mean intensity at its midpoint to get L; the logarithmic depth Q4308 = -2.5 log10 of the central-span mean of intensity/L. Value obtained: 0.09 mag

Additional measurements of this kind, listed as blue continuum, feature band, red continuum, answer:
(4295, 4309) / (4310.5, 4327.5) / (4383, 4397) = -0.13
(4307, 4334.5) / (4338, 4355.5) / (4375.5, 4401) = 0.03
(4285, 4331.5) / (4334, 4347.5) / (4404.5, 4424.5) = 0.01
